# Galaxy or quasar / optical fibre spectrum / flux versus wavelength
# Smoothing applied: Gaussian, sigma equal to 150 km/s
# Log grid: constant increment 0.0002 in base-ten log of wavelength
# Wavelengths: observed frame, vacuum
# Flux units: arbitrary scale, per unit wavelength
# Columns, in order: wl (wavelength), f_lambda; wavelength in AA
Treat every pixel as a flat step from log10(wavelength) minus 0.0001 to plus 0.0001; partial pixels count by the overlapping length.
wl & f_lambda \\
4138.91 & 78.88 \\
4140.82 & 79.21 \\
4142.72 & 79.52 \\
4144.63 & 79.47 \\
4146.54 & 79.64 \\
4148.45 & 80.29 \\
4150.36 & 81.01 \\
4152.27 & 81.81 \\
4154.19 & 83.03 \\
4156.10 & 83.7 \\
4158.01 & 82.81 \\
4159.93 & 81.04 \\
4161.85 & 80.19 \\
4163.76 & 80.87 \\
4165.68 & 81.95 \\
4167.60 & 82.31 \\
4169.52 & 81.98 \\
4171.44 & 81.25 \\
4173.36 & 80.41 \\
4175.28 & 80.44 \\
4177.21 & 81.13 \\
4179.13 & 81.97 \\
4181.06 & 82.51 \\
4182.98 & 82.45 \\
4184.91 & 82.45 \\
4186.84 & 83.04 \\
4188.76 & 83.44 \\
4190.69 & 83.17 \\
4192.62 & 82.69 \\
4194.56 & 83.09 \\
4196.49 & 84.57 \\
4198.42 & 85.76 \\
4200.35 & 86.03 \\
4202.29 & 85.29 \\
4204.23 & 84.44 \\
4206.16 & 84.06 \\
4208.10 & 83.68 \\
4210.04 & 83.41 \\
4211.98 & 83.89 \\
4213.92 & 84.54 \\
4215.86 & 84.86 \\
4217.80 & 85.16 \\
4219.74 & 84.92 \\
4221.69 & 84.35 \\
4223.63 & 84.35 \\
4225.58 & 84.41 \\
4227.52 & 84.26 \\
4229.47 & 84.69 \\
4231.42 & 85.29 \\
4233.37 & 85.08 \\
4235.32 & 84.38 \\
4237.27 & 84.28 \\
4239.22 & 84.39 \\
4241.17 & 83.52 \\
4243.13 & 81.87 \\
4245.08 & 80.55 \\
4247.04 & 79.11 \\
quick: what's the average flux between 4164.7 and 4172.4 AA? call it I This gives 81.8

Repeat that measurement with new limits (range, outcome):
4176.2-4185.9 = 82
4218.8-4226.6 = 84.5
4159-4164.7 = 80.7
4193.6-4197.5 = 84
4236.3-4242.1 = 84.1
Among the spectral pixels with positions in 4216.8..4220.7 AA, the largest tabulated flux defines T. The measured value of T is 85.16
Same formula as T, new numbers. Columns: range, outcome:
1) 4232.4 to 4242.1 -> 85.08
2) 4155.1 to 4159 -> 83.7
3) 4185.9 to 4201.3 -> 86.03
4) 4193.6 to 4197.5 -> 84.57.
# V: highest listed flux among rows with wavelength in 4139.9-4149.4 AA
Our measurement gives 80.29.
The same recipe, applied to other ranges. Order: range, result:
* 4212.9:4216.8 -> 84.86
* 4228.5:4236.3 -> 85.29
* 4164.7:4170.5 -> 82.31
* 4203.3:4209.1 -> 84.44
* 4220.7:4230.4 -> 84.69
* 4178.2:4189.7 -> 83.44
